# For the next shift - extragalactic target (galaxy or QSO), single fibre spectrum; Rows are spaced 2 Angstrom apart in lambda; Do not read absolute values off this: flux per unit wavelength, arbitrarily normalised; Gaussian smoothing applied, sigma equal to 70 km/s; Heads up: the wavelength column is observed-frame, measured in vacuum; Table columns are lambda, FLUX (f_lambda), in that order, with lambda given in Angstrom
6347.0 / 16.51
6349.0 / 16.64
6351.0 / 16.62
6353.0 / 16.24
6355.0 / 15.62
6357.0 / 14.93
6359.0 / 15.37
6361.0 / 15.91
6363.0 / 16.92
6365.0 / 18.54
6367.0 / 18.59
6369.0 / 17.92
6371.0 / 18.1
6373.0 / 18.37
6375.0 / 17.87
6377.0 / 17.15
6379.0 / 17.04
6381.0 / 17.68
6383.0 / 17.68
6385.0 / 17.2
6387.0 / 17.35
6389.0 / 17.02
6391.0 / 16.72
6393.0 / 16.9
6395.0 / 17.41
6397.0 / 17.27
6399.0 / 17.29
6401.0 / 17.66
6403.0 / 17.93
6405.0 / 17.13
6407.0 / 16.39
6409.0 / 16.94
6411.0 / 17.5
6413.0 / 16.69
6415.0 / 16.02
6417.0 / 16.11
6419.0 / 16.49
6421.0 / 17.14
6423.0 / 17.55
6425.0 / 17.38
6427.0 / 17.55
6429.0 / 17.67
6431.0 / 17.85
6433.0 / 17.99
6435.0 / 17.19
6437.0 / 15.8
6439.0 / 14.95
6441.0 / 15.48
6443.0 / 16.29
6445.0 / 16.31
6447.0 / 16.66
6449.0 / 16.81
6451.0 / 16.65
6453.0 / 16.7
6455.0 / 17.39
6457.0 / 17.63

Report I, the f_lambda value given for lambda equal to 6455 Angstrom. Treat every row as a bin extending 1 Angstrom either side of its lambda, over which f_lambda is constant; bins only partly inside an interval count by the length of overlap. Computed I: 17.39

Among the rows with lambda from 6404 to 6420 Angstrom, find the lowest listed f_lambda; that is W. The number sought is 16.02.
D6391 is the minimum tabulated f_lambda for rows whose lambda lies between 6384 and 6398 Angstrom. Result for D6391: 16.72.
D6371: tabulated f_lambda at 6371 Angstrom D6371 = 18.1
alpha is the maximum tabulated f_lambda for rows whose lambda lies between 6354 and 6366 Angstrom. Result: 18.54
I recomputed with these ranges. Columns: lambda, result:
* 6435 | 17.19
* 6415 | 16.02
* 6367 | 18.59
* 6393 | 16.9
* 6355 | 15.62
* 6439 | 14.95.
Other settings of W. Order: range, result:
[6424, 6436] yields 17.19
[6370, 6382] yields 17.04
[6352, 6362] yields 14.93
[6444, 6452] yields 16.31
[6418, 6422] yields 16.49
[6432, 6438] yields 15.8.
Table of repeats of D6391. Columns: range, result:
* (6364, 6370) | 17.92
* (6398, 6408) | 16.39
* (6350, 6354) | 16.24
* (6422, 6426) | 17.38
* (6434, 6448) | 14.95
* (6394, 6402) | 17.27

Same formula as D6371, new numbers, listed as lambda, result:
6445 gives 16.31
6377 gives 17.15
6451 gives 16.65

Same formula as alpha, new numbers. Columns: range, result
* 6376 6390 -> 17.68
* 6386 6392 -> 17.35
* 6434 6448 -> 17.19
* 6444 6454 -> 16.81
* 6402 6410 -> 17.93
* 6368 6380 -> 18.37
